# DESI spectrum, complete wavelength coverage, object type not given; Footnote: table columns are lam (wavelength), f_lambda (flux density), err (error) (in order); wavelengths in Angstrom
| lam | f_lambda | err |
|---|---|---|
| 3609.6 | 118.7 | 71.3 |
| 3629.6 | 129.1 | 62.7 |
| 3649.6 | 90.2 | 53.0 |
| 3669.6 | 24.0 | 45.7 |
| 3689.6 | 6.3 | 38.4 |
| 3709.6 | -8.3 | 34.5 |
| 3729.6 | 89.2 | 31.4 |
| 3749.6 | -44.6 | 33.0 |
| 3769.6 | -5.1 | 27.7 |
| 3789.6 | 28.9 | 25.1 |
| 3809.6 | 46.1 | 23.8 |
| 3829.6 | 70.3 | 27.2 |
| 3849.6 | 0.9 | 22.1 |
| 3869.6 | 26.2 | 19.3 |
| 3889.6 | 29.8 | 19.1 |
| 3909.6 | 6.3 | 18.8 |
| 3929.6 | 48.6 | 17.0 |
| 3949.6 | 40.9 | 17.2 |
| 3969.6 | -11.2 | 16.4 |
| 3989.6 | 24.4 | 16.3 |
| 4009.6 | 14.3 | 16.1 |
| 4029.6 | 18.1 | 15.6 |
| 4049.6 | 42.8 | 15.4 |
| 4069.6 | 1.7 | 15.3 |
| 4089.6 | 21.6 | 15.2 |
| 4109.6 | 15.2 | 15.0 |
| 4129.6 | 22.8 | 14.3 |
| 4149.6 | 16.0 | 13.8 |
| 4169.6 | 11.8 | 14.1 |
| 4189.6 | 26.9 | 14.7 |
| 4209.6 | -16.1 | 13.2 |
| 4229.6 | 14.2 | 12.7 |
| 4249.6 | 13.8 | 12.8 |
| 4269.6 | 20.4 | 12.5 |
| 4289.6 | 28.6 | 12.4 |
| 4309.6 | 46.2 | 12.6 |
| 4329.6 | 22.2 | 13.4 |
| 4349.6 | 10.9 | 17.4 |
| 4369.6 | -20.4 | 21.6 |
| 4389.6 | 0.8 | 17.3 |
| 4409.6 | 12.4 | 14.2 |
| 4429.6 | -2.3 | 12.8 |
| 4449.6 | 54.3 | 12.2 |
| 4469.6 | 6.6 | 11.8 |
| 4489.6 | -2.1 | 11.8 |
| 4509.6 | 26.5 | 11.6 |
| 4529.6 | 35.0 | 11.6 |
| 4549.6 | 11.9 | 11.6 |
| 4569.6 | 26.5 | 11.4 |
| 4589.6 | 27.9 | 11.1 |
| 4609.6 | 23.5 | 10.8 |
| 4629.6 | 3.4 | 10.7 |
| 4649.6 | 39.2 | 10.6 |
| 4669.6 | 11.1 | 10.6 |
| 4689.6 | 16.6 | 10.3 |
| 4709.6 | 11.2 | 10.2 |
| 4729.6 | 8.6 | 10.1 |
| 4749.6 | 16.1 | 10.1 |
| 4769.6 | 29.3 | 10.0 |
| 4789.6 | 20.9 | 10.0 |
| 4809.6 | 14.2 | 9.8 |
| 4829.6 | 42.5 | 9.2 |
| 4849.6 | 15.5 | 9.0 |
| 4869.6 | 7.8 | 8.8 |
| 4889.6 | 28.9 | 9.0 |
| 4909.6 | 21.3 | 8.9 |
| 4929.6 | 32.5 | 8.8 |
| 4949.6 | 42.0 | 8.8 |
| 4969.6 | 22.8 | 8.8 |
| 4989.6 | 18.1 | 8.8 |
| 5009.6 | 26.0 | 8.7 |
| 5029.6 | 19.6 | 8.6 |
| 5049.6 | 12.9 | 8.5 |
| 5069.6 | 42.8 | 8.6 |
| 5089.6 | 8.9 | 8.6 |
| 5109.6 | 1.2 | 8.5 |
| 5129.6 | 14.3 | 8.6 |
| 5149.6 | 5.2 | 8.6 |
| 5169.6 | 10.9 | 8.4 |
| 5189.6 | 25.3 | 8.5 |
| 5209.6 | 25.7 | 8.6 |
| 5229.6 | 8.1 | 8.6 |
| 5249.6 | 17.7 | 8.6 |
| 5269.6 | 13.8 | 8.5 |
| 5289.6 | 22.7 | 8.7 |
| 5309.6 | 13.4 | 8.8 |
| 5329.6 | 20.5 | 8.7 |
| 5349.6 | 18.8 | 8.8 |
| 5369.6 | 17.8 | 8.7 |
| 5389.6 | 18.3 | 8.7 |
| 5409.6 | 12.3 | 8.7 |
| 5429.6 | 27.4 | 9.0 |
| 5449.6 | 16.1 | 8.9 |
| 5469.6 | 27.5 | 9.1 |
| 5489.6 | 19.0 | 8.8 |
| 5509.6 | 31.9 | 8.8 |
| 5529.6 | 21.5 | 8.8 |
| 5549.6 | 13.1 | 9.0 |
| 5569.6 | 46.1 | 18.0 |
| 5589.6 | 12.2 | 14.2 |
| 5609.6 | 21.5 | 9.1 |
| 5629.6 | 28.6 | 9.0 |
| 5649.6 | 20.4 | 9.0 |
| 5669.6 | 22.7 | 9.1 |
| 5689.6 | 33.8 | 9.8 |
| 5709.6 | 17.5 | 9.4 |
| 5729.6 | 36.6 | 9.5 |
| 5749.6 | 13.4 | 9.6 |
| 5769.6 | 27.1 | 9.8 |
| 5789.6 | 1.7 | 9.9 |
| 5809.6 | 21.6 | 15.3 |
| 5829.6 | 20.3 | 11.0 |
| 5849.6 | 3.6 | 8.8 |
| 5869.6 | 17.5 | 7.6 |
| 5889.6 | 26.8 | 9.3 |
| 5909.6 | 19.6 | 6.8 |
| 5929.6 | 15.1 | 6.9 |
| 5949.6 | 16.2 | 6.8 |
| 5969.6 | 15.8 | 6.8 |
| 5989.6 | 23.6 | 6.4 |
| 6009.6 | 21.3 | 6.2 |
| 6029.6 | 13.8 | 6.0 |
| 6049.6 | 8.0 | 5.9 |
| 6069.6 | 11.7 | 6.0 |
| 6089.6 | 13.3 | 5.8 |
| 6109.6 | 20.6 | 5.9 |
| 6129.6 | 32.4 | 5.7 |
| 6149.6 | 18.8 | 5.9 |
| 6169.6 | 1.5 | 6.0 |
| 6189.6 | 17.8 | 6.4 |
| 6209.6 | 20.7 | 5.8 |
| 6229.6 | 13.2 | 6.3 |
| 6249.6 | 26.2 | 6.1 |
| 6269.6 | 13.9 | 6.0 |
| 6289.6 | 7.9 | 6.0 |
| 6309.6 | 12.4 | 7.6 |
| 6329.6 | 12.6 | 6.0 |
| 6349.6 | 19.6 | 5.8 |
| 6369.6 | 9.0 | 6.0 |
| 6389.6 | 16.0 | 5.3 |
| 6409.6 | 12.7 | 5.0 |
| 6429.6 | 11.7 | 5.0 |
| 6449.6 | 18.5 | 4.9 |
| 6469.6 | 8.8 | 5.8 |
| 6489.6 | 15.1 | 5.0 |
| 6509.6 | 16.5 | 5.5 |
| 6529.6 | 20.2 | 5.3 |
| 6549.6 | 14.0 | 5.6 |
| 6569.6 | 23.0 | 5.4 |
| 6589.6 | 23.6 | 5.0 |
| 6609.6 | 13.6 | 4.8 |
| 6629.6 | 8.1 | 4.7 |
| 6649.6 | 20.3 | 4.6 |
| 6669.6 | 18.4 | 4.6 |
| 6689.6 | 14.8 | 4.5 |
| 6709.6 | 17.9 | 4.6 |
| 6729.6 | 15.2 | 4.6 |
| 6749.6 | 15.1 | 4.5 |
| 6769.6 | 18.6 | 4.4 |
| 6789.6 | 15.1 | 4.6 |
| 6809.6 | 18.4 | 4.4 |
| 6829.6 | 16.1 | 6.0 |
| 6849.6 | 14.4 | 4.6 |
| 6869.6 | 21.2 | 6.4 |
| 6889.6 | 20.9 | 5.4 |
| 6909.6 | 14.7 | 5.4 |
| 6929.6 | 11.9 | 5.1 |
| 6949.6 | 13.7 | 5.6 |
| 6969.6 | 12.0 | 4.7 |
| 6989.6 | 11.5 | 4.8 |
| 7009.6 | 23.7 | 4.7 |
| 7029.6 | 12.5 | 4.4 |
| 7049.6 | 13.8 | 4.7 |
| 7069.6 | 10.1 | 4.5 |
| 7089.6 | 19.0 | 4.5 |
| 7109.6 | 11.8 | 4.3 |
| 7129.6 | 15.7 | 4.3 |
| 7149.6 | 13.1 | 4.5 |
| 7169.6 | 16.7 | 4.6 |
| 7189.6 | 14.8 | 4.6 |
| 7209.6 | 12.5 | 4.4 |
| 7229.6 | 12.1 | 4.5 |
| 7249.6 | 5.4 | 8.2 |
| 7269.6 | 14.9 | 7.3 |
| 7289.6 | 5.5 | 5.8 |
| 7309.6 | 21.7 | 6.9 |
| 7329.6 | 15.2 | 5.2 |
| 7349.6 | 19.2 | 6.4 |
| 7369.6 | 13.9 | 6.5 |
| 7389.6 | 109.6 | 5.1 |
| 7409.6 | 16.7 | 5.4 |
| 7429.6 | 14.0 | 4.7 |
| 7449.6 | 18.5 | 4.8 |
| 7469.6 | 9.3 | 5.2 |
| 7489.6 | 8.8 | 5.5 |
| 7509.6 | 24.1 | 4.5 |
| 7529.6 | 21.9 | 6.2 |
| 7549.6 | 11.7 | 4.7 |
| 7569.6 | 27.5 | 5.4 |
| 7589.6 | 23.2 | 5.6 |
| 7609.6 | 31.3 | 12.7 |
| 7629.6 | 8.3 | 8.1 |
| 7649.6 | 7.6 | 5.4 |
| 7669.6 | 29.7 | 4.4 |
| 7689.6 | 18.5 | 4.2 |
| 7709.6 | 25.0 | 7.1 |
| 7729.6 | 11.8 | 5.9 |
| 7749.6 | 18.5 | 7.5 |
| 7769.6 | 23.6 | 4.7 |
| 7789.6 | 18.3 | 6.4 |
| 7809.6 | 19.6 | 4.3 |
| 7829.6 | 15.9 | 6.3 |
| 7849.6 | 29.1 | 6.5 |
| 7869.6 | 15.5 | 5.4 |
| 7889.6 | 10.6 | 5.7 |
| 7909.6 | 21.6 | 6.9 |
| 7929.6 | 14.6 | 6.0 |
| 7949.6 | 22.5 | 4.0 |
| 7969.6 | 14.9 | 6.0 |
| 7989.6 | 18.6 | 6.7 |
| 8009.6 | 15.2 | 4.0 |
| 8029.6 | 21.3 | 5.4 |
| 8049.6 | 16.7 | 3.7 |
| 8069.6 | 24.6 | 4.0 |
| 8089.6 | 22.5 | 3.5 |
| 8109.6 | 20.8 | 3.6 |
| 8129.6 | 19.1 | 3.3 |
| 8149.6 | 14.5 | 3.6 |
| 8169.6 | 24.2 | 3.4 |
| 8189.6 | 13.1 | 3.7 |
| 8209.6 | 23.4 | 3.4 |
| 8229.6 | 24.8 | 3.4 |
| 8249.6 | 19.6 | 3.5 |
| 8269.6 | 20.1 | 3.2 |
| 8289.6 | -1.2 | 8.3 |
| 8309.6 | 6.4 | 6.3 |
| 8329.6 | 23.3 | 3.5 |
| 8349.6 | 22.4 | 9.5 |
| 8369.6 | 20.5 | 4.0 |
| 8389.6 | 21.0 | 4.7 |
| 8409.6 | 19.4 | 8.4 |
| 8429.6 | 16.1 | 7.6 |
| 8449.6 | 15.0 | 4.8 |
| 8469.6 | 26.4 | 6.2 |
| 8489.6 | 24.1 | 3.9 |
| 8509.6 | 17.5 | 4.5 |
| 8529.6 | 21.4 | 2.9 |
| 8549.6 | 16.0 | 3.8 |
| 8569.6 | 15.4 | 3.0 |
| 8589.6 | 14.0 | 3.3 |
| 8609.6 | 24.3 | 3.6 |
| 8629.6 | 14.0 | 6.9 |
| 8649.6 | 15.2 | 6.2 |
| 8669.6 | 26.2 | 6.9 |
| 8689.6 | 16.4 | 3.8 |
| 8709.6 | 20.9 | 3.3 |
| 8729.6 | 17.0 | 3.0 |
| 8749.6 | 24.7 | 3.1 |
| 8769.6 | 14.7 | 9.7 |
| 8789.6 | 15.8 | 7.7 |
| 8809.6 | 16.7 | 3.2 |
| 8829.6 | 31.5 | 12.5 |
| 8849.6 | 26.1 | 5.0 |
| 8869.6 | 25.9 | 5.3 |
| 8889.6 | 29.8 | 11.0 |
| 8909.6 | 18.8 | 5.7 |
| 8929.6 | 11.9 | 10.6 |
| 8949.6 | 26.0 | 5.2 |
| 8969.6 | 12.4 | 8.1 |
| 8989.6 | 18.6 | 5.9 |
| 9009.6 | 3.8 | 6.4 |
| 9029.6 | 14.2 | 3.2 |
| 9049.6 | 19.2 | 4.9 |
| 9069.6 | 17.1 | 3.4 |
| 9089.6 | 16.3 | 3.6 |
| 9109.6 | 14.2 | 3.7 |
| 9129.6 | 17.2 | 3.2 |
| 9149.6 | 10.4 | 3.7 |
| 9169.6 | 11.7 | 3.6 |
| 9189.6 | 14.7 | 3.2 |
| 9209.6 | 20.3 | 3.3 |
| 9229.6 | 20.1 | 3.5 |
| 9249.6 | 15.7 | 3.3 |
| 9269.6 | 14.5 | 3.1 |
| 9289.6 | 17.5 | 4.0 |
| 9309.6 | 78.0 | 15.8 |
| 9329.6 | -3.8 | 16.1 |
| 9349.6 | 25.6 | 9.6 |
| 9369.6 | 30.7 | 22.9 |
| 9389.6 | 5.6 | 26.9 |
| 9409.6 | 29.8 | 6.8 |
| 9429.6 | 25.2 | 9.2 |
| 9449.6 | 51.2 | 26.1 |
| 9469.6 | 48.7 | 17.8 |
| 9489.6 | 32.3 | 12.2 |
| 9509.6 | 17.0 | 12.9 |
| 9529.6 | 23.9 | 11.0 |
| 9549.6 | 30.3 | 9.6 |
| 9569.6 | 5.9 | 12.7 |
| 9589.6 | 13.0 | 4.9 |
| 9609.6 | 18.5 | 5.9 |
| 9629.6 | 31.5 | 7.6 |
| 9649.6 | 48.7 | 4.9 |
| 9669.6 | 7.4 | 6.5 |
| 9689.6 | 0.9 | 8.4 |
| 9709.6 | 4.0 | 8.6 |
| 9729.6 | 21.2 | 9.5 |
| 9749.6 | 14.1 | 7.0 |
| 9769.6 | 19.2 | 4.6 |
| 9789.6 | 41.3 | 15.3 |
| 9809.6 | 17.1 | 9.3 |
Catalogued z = 0.98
